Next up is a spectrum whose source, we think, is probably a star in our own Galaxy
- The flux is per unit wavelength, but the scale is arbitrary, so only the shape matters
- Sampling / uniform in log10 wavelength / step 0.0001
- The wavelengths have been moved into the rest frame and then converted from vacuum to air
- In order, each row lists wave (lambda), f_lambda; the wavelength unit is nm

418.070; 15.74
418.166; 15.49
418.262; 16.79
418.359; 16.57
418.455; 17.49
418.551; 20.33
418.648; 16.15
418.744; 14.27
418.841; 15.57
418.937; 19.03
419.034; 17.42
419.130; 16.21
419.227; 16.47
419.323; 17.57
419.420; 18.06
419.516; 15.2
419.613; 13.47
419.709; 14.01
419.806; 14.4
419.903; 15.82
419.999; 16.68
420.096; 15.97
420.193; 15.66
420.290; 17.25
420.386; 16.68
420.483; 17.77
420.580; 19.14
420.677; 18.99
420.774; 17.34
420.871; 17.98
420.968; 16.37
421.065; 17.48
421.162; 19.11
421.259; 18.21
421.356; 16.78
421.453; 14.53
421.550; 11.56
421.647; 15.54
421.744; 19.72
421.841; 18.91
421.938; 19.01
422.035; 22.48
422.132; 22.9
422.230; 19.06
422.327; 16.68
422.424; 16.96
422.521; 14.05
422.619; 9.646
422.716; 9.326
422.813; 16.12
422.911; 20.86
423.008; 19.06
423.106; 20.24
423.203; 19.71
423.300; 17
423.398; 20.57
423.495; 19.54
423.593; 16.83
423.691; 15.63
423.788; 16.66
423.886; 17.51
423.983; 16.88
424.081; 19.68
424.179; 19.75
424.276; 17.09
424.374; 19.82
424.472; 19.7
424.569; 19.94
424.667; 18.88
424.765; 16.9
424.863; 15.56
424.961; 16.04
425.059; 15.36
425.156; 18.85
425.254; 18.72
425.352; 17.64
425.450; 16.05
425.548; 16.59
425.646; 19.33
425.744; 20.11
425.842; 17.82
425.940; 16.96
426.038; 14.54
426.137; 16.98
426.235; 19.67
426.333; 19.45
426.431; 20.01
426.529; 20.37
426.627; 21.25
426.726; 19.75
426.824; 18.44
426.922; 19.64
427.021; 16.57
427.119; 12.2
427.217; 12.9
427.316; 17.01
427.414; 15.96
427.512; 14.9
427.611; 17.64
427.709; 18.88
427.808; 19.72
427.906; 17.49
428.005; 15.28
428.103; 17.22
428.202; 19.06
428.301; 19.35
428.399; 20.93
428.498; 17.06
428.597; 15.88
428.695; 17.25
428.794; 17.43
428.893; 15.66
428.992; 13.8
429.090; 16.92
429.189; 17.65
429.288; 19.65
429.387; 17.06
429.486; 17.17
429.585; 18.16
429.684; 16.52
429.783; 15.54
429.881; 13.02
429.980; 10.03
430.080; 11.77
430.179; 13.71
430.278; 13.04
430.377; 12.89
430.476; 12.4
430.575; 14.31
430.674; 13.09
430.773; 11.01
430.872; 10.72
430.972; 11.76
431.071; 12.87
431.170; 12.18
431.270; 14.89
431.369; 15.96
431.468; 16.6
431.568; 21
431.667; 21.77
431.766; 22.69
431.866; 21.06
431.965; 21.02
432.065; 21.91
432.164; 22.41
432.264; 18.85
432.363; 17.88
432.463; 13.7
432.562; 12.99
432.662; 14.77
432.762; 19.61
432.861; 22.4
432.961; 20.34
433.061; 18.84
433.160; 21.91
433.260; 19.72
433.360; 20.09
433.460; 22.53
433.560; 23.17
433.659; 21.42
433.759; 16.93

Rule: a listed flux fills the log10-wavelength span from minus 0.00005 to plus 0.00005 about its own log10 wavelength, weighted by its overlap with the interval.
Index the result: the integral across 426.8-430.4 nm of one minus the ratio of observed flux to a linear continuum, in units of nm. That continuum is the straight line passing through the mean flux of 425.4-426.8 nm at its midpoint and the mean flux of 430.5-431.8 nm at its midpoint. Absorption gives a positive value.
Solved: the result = 0.11 nm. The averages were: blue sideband 18.5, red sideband 15.2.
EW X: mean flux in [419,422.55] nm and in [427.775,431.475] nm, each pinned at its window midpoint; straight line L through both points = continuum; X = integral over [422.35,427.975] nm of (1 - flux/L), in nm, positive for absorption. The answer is -0.46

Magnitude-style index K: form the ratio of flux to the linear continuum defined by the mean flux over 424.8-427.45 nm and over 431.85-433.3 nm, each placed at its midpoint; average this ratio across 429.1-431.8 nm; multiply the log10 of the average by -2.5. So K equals 0.23 mag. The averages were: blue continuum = 17.6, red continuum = 19.1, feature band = 15.1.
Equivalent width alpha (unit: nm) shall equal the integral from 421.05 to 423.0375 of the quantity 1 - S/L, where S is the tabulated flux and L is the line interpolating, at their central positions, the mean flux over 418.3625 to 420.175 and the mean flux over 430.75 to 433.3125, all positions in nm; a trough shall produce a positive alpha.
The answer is -0.05 nm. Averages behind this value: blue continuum 16.3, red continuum 17.7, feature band 17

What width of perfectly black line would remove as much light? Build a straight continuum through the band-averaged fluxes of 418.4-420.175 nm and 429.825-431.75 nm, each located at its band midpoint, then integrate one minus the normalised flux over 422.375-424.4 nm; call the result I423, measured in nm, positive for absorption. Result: -0.23 nm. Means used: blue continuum 16.3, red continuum 14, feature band 17.3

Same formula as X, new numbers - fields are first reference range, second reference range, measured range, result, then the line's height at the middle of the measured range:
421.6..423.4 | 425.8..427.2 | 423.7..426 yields 0.00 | 17.9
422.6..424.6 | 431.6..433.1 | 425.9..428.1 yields 0.11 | 18.4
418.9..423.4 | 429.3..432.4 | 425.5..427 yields -0.20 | 16.5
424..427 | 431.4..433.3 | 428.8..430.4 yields 0.31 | 19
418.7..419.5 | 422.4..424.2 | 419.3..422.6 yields -0.02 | 16.9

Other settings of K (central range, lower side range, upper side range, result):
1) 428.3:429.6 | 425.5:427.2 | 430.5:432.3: 0.01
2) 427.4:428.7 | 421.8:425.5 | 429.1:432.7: -0.07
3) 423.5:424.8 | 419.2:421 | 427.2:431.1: -0.13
